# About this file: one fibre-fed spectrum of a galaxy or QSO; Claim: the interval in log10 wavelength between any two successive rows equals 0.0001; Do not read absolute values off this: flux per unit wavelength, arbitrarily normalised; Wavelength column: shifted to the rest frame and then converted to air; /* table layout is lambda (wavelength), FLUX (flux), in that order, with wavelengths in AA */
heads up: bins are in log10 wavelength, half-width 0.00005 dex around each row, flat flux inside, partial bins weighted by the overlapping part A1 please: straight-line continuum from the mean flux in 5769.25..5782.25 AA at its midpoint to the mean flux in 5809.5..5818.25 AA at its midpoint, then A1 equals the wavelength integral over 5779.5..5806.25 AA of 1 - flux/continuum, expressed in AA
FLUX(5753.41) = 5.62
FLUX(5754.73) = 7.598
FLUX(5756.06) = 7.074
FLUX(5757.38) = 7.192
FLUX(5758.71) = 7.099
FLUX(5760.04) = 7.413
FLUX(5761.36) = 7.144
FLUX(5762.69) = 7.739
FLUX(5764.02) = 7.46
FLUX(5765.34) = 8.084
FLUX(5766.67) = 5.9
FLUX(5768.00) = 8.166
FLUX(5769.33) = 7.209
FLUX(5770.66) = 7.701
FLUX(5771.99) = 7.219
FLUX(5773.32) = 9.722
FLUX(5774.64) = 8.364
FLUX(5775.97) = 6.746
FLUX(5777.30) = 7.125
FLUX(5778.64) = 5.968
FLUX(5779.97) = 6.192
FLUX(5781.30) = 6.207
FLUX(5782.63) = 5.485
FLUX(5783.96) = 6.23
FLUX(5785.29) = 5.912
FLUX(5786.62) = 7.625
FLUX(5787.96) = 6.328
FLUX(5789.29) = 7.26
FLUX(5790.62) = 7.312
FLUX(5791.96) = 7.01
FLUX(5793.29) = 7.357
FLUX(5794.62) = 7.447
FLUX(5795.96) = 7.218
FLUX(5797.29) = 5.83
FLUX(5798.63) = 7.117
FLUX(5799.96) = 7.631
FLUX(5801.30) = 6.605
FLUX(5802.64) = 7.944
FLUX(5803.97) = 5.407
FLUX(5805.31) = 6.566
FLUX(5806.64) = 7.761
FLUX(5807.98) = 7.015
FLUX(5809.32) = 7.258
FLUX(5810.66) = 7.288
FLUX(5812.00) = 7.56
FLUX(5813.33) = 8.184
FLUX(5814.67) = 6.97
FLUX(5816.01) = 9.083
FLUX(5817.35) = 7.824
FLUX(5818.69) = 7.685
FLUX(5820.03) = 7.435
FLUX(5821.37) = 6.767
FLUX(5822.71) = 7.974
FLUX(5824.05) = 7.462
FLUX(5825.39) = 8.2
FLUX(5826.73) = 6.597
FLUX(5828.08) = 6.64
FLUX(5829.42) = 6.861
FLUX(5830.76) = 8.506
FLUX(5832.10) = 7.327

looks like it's 2.6 AA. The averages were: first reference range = 7.21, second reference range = 7.78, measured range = 6.75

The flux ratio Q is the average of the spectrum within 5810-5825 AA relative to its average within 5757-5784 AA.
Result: 1.07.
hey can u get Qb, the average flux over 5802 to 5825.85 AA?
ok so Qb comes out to 7.46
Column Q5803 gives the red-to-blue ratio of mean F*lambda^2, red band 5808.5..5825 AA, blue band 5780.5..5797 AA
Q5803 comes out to 1.14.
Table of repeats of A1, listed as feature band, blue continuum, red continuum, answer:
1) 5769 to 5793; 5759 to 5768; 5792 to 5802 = 0.68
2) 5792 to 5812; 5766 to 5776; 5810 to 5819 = 1.86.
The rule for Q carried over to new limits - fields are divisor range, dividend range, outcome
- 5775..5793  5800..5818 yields 1.11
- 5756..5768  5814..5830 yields 1.02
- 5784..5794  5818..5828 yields 1.07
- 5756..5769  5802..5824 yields 1.01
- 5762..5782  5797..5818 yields 0.99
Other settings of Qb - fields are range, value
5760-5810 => 7.07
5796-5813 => 7.03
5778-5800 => 6.69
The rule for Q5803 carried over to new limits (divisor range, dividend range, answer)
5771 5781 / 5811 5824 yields 1.07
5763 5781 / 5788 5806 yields 0.95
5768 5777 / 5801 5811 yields 0.90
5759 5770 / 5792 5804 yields 0.97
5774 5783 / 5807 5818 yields 1.17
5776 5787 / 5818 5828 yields 1.18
